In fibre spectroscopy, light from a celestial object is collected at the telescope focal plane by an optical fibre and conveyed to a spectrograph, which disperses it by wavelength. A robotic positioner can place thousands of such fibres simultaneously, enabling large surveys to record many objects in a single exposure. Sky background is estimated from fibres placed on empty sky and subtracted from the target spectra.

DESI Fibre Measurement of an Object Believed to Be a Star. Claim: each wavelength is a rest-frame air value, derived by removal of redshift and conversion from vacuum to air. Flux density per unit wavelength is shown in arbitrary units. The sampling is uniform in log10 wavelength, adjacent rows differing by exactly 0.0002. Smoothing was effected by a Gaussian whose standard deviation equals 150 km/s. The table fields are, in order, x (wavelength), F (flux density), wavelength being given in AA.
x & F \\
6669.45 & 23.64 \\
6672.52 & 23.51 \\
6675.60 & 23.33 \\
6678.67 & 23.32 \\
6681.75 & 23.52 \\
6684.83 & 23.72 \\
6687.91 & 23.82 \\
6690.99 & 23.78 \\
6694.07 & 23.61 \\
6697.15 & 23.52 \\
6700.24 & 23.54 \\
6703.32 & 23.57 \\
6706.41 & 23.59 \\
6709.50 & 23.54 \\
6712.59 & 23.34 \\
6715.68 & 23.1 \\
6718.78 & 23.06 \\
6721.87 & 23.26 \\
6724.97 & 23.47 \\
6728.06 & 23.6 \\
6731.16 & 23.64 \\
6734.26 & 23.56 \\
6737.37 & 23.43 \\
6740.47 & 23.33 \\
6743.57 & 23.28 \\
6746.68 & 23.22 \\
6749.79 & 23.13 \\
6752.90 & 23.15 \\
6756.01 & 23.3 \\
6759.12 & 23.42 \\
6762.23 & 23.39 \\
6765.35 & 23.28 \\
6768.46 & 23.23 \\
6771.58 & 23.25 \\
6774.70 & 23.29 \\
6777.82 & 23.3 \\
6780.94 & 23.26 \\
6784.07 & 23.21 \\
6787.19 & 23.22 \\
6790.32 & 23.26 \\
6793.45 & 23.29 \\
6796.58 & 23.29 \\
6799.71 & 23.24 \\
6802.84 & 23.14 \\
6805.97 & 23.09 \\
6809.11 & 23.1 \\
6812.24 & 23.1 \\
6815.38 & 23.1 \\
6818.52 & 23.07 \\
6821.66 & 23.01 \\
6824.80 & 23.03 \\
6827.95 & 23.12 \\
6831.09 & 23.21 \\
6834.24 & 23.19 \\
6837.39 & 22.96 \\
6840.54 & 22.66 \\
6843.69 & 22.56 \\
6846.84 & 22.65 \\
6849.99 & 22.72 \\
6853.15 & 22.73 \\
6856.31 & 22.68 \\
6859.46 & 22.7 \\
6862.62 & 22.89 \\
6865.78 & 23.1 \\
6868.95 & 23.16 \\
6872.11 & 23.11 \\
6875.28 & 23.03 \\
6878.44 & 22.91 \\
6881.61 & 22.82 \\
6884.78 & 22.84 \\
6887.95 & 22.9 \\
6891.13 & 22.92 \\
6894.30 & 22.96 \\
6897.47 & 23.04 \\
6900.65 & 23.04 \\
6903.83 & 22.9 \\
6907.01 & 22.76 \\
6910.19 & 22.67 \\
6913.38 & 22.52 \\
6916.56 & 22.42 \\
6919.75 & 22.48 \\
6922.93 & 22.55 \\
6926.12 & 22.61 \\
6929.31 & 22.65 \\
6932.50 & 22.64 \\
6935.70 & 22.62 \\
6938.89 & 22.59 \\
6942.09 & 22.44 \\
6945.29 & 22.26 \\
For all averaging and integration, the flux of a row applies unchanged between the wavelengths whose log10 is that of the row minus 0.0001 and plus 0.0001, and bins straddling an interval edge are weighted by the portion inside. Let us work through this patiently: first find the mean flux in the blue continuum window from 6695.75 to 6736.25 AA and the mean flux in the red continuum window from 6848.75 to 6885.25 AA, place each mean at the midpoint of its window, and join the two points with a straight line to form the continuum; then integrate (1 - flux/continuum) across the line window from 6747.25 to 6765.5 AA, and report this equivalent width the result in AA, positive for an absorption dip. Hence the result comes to 0.02 AA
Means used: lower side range 23.4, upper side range 22.9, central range 23.3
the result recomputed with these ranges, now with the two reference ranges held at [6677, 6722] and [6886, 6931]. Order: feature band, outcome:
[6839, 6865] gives 0.27 AA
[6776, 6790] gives -0.03 AA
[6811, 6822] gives 0.00 AA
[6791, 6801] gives -0.05 AA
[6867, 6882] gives -0.10 AA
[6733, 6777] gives -0.01 AA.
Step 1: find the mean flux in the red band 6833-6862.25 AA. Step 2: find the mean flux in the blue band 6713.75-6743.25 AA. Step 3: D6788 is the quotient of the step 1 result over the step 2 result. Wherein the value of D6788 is 0.97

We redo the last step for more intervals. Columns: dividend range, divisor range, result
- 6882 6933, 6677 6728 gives 0.97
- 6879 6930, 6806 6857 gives 0.99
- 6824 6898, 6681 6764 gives 0.98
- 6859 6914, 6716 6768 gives 0.98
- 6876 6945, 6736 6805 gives 0.98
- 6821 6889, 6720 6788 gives 0.98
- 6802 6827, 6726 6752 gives 0.99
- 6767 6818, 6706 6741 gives 0.99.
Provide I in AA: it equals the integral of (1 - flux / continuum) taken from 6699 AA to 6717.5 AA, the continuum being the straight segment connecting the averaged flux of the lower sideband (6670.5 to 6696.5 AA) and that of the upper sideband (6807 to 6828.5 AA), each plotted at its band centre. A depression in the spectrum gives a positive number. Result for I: 0.0 AA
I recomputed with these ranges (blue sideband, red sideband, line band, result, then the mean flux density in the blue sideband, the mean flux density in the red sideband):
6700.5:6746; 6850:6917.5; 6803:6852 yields 0.2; 23.4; 22.9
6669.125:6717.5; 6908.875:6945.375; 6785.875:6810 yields -0.1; 23.5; 22.5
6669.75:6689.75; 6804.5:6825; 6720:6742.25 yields -0.1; 23.5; 23.1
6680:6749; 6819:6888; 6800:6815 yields 0.0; 23.5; 22.9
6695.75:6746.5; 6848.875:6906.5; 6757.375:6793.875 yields -0.1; 23.4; 22.9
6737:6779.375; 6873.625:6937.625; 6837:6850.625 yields 0.2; 23.3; 22.8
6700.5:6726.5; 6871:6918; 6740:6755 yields 0.0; 23.4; 22.9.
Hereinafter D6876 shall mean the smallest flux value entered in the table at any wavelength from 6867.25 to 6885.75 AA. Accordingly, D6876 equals 22.82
